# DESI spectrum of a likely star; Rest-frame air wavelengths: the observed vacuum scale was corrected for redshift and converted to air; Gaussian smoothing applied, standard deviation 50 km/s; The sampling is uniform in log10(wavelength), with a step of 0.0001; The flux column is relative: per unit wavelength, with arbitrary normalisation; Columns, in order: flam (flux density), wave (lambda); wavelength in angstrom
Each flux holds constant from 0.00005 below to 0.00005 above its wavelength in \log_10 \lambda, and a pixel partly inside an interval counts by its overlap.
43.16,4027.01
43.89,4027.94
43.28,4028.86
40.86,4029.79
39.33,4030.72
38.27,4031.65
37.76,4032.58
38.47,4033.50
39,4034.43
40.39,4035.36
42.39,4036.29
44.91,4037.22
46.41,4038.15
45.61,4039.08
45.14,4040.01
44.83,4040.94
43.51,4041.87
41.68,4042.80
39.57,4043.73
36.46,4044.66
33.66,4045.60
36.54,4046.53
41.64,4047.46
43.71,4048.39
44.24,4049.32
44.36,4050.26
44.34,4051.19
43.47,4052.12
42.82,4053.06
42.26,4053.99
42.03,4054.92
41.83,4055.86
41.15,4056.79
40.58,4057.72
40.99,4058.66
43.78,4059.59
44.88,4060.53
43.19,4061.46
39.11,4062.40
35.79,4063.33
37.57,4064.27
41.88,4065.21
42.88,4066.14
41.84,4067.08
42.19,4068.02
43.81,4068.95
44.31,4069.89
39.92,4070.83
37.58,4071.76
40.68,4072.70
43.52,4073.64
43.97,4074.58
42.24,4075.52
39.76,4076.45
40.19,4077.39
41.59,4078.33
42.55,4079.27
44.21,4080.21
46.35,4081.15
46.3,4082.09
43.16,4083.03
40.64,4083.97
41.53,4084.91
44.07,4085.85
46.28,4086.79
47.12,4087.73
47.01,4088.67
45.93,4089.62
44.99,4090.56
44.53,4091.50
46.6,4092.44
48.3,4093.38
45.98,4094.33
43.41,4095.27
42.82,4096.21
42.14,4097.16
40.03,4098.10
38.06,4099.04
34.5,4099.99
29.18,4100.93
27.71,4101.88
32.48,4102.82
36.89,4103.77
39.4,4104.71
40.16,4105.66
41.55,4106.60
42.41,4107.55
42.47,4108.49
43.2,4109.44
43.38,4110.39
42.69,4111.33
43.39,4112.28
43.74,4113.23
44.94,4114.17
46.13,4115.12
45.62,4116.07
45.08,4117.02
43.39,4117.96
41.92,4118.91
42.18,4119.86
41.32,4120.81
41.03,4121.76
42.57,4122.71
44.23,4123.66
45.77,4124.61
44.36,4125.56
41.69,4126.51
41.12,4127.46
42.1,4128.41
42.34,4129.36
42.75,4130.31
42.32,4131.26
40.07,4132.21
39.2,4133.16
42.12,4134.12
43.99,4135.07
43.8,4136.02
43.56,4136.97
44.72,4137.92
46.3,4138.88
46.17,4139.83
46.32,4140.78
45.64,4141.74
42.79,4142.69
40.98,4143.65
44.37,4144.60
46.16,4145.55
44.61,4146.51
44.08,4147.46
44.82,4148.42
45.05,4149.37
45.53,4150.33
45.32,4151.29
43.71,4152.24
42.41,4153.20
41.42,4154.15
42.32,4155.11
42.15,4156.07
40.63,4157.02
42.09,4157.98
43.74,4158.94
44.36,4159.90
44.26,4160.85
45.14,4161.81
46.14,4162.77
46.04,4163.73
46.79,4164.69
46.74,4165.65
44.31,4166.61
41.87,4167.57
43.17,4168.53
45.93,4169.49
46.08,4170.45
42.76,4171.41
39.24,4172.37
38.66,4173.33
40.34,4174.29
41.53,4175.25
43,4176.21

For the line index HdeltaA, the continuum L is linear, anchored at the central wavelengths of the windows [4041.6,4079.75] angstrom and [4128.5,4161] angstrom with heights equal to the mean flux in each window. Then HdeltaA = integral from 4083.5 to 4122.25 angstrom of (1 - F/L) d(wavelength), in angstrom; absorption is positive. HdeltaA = 0.4 angstrom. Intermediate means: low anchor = 41.4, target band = 42.1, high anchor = 43.5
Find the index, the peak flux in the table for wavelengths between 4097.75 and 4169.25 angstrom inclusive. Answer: 46.79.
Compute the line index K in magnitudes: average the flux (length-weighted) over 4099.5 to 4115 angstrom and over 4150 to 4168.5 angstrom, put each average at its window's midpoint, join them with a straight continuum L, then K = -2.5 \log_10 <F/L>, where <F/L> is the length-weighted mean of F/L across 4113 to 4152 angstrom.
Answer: -0.05 mag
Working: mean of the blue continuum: 39.4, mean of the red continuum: 43.9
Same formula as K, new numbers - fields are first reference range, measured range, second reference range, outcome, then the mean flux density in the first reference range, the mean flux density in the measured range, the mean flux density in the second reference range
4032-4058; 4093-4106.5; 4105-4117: 0.12 mag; 41.7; 38.6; 43.3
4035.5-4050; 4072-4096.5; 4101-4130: -0.05 mag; 42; 43.9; 41.7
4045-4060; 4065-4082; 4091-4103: -0.04 mag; 41.7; 42.3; 39.9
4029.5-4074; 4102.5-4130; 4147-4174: 0.01 mag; 41.5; 42.4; 43.7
